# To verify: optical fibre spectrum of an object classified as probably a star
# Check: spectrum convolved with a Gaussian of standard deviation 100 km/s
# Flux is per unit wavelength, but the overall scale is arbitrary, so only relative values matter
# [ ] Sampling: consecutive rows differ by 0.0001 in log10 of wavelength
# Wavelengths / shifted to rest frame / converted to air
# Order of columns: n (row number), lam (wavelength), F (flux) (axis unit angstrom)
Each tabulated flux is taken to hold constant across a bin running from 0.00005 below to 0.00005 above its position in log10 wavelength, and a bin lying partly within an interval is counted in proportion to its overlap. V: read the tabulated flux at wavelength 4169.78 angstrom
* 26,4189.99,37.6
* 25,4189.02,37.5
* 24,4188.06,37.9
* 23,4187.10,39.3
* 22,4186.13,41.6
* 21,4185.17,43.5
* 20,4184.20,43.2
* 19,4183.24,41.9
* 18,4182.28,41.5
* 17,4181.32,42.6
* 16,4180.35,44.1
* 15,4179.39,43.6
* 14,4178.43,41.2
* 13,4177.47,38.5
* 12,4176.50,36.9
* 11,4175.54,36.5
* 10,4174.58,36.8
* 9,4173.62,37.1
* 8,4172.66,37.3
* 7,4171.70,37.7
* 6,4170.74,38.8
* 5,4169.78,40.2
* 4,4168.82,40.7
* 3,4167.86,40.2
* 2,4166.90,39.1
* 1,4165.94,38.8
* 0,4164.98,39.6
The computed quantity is 40.2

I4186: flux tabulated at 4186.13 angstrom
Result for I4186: 41.6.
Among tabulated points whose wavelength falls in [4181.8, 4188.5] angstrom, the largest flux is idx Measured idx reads 43.5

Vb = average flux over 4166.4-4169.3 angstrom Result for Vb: 40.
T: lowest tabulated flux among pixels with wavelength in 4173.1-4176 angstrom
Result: 36.5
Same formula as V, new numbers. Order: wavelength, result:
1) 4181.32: 42.6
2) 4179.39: 43.6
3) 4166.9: 39.1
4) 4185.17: 43.5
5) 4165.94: 38.8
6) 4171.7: 37.7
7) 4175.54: 36.5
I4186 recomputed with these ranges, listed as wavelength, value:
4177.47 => 38.5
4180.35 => 44.1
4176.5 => 36.9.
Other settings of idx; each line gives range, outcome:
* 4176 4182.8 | 44.1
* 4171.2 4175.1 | 37.7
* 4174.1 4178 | 38.5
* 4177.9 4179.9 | 43.6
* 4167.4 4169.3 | 40.7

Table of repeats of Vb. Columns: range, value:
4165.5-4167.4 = 38.9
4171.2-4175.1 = 37.3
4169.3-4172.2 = 38.9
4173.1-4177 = 36.8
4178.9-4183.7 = 42.8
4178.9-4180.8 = 43.9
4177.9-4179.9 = 42.5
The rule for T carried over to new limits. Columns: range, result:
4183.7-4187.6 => 39.3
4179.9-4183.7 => 41.5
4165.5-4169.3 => 38.8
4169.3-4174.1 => 37.1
